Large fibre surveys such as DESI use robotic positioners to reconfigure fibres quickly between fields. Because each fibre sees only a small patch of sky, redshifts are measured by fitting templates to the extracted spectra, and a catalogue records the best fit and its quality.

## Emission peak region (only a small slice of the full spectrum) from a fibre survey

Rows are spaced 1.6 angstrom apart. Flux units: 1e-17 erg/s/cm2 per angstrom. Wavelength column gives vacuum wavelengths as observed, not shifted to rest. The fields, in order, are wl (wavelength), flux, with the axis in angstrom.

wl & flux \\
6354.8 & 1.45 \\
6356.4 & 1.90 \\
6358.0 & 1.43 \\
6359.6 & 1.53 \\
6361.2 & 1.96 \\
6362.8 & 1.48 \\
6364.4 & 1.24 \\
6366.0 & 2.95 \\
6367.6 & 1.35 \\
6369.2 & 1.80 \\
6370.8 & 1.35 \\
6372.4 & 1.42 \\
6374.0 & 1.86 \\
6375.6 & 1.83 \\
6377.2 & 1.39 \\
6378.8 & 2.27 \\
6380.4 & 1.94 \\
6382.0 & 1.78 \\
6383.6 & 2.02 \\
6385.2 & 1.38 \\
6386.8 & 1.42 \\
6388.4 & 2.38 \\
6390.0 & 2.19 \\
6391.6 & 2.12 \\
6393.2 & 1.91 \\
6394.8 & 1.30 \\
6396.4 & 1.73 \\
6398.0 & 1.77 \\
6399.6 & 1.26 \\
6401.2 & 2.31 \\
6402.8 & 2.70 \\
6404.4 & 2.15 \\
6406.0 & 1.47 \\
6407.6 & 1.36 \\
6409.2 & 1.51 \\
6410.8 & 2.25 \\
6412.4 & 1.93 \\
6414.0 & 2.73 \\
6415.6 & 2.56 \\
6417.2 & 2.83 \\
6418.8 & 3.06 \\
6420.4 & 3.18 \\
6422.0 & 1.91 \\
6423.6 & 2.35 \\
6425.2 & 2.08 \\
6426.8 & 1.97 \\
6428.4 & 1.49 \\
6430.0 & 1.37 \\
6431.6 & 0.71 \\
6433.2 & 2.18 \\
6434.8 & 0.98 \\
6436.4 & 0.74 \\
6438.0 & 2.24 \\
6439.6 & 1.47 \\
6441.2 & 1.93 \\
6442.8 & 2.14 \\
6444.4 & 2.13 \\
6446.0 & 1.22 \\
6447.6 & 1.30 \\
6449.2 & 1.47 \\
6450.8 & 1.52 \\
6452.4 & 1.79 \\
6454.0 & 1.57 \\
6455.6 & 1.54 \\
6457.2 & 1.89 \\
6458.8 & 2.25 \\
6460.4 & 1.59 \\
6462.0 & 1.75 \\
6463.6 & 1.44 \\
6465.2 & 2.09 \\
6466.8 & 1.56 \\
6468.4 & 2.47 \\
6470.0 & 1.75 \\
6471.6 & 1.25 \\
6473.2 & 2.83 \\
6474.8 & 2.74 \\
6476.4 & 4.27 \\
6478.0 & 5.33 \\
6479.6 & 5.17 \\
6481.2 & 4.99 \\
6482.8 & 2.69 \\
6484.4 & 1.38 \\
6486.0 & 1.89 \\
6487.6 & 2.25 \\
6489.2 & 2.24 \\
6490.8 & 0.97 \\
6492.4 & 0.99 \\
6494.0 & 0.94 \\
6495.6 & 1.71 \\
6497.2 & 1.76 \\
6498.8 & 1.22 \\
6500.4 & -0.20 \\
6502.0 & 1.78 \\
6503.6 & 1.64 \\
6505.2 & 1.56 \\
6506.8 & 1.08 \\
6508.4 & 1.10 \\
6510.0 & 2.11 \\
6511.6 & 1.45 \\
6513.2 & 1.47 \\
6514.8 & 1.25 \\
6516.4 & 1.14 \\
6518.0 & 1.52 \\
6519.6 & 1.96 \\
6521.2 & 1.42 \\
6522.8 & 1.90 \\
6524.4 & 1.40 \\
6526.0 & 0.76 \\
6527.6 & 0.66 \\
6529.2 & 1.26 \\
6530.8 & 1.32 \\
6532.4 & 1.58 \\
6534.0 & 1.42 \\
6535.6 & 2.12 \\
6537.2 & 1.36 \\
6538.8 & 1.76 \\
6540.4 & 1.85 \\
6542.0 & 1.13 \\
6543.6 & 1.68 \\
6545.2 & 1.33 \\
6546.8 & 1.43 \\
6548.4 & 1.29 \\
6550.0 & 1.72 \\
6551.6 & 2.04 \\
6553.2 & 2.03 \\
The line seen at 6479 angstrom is [O III]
